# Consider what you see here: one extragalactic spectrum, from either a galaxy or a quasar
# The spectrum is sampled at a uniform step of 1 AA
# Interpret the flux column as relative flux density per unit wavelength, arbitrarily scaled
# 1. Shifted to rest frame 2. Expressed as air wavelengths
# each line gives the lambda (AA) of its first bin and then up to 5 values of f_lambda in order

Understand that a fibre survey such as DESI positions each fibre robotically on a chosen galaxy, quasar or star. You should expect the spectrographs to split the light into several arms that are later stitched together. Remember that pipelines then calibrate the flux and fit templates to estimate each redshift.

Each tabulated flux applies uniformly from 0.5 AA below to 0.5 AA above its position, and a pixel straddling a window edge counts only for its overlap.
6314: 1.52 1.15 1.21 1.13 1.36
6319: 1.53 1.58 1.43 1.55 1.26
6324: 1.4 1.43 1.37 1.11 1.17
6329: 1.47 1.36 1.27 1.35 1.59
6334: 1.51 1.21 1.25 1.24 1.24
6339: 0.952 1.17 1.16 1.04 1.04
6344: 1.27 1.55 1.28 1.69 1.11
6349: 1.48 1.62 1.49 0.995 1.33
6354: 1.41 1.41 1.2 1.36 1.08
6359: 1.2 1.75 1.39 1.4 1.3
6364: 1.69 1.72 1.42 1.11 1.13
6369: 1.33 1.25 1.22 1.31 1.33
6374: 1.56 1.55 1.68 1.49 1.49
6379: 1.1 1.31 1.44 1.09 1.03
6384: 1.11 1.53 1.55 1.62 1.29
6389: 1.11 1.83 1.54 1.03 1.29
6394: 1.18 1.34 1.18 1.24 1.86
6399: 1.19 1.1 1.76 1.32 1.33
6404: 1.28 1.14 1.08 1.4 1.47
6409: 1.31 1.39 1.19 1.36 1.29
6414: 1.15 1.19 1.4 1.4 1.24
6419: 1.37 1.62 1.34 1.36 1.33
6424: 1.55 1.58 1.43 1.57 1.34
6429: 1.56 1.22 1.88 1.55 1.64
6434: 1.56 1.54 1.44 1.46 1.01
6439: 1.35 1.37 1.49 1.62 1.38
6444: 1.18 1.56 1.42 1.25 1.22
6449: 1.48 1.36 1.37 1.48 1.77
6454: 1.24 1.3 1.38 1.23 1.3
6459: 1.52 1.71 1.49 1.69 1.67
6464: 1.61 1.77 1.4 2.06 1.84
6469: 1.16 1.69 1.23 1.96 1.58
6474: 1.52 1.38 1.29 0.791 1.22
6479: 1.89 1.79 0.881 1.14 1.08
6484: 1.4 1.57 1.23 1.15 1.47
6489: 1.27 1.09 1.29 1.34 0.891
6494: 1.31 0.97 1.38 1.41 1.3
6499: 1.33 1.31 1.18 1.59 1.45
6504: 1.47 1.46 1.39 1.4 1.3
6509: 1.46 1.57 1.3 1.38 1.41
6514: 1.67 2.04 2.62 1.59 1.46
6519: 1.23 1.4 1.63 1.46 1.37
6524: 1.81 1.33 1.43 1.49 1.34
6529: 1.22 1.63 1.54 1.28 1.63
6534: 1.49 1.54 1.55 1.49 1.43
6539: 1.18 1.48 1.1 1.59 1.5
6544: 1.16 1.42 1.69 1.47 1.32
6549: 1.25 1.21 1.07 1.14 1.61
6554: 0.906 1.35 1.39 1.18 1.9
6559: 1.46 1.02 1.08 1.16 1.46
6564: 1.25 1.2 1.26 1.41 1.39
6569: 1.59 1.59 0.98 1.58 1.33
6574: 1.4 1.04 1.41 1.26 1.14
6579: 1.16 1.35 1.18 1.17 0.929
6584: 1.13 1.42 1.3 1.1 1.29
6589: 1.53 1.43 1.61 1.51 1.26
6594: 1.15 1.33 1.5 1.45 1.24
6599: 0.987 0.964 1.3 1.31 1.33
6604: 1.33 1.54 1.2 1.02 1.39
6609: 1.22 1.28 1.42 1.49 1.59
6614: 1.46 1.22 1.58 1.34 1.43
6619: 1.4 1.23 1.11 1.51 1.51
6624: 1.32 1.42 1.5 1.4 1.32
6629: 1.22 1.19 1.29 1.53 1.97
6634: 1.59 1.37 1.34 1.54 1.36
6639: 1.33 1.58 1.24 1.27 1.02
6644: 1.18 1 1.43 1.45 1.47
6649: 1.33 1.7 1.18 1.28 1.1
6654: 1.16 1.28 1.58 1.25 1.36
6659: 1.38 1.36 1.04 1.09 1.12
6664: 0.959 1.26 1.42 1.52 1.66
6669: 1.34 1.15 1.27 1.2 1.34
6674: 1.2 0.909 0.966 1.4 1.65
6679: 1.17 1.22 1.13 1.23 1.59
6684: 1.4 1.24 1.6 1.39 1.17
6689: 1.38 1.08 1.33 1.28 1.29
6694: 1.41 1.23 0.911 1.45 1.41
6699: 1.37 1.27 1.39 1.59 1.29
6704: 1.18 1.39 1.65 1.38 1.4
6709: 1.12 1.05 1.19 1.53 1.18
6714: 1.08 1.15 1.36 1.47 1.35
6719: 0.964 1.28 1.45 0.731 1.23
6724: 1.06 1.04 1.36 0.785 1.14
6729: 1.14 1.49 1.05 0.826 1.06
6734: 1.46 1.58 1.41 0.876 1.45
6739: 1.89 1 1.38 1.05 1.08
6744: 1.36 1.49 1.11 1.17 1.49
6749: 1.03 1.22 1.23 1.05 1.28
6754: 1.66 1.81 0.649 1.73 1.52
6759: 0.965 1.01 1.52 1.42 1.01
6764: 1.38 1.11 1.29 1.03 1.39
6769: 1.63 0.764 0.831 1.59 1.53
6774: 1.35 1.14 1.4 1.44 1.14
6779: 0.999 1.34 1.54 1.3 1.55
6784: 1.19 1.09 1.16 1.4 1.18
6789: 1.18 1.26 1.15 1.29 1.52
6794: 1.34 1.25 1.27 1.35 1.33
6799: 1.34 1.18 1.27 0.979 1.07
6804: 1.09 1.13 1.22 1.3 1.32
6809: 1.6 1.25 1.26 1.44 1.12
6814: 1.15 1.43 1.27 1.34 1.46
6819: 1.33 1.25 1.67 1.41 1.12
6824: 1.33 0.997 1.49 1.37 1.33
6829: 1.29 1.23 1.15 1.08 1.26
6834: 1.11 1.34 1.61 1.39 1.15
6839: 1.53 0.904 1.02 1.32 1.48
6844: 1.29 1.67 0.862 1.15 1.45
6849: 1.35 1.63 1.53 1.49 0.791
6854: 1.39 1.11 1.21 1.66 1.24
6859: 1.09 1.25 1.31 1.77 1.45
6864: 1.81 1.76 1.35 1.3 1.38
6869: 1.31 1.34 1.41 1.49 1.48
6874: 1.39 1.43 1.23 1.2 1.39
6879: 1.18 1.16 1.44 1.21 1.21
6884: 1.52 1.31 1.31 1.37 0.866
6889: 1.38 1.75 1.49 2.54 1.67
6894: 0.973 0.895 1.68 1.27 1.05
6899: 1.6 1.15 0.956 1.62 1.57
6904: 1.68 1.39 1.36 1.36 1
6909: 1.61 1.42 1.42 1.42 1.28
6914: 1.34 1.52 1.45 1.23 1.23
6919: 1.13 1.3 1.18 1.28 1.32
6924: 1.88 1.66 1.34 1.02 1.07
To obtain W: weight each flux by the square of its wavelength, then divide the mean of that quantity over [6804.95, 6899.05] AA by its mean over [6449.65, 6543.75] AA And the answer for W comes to 1.0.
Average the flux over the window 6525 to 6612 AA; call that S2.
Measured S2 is 1.33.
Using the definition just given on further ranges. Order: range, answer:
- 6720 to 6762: 1.24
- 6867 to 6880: 1.34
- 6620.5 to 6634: 1.41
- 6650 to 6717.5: 1.29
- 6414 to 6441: 1.43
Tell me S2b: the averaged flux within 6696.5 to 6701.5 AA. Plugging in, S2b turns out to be 1.38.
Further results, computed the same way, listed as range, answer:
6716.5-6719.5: 1.26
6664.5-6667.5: 1.4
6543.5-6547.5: 1.44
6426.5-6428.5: 1.46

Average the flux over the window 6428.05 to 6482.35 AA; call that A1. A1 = 1.46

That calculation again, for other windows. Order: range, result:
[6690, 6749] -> 1.26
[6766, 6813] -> 1.27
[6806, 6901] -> 1.34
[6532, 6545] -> 1.42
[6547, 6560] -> 1.31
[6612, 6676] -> 1.33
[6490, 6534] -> 1.44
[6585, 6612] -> 1.31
